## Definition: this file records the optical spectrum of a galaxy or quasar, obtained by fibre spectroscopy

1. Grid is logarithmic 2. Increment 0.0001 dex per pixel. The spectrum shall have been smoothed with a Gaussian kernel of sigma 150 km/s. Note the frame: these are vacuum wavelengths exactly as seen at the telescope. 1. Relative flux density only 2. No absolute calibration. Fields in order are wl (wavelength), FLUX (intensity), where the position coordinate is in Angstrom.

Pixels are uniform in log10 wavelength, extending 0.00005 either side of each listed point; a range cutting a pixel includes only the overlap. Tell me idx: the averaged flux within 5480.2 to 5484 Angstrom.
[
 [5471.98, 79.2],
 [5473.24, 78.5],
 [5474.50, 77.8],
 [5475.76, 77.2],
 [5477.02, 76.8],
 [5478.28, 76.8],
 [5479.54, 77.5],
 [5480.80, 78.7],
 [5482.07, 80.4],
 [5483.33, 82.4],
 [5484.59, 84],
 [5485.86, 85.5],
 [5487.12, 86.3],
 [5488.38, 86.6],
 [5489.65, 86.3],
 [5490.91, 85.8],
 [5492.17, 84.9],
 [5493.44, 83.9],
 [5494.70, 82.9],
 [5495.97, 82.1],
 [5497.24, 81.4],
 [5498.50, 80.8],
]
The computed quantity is 80.5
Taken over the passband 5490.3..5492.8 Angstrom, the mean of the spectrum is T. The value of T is 85.5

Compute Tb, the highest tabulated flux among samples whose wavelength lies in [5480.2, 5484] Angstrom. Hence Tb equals 82.4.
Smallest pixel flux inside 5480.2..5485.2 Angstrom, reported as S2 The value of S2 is 78.7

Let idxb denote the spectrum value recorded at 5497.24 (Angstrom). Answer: 81.4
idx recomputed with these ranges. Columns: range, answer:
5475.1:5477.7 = 77.1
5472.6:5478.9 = 77.5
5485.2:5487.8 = 85.9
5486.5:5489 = 86.6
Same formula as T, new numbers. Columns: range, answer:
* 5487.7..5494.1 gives 85.6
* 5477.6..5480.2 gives 77.3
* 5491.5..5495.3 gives 84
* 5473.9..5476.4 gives 77.5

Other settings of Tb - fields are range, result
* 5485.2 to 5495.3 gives 86.6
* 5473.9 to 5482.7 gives 80.4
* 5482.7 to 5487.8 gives 86.3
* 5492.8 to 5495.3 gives 83.9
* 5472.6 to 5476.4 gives 78.5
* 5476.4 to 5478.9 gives 76.8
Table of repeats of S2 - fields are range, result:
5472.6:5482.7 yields 76.8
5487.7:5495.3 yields 82.9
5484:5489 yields 84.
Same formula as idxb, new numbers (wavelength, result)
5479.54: 77.5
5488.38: 86.6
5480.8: 78.7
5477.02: 76.8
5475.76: 77.2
